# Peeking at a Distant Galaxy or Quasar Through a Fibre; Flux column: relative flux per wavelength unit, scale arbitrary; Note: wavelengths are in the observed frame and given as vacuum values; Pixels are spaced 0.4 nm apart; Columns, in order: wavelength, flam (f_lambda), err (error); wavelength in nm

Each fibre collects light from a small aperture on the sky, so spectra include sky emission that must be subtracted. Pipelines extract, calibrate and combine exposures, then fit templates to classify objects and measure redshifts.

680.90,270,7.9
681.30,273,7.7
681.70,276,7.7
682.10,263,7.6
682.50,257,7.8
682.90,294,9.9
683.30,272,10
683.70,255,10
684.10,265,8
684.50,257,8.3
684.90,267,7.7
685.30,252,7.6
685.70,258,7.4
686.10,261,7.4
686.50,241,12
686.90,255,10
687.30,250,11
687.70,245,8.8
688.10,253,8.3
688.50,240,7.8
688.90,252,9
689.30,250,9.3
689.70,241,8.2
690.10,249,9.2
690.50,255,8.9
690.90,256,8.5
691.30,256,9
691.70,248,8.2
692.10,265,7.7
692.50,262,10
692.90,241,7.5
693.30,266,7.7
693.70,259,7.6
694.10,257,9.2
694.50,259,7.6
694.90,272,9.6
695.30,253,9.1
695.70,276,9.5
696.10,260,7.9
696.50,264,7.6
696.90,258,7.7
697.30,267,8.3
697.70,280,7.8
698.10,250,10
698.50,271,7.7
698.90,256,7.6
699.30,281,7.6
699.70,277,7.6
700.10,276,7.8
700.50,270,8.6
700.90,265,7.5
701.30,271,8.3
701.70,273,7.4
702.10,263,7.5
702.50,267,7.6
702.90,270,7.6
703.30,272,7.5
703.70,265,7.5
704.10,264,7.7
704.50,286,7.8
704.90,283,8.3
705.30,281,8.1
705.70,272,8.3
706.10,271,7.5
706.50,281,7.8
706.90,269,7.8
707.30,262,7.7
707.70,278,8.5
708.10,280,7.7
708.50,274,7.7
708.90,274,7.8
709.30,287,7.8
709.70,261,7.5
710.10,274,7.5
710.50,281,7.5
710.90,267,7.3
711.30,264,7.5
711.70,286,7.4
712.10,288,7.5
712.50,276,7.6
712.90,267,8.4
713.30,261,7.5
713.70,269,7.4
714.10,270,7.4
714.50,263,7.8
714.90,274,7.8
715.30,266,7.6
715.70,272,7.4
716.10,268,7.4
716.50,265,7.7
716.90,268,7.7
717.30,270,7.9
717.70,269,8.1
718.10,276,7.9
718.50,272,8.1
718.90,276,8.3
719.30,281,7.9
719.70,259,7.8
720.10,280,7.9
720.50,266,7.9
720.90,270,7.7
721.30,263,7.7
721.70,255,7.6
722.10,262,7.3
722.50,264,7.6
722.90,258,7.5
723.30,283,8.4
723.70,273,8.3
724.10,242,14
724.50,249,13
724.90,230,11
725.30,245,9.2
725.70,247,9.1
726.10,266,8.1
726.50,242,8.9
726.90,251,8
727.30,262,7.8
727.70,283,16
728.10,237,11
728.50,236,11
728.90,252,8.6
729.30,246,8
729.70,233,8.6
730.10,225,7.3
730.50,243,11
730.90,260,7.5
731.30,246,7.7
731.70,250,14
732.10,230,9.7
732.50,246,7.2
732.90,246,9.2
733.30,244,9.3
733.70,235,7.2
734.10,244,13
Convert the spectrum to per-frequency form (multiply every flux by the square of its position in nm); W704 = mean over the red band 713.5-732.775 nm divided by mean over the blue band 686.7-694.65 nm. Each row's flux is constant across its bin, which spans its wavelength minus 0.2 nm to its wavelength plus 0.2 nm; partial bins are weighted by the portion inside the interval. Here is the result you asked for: 1.12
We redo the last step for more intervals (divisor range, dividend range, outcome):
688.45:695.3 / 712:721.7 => 1.14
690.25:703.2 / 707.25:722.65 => 1.08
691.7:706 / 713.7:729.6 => 1.04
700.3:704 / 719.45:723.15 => 1.04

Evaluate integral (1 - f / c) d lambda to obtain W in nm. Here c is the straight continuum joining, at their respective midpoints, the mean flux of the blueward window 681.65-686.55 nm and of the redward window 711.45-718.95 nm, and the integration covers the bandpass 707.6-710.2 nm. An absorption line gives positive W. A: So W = -0.06 nm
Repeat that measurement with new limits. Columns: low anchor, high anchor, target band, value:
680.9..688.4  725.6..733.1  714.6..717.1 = -0.170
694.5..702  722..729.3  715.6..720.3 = -0.244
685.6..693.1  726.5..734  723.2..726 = -0.064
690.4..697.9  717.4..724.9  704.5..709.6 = -0.252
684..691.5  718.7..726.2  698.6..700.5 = -0.123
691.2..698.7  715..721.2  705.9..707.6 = -0.033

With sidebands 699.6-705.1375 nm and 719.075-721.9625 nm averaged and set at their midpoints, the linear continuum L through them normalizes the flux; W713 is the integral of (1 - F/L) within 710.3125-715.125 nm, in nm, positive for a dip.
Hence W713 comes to -0.05 nm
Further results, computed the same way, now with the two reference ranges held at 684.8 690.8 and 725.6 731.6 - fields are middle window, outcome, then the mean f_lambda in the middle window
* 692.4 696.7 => -0.17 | 261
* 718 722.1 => -0.33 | 269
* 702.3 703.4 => -0.08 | 269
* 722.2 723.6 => -0.11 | 268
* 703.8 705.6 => -0.20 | 277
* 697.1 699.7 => -0.18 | 268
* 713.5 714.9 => -0.11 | 268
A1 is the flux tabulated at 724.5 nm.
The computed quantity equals 249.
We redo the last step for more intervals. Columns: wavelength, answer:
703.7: 265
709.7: 261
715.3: 266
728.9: 252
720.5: 266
